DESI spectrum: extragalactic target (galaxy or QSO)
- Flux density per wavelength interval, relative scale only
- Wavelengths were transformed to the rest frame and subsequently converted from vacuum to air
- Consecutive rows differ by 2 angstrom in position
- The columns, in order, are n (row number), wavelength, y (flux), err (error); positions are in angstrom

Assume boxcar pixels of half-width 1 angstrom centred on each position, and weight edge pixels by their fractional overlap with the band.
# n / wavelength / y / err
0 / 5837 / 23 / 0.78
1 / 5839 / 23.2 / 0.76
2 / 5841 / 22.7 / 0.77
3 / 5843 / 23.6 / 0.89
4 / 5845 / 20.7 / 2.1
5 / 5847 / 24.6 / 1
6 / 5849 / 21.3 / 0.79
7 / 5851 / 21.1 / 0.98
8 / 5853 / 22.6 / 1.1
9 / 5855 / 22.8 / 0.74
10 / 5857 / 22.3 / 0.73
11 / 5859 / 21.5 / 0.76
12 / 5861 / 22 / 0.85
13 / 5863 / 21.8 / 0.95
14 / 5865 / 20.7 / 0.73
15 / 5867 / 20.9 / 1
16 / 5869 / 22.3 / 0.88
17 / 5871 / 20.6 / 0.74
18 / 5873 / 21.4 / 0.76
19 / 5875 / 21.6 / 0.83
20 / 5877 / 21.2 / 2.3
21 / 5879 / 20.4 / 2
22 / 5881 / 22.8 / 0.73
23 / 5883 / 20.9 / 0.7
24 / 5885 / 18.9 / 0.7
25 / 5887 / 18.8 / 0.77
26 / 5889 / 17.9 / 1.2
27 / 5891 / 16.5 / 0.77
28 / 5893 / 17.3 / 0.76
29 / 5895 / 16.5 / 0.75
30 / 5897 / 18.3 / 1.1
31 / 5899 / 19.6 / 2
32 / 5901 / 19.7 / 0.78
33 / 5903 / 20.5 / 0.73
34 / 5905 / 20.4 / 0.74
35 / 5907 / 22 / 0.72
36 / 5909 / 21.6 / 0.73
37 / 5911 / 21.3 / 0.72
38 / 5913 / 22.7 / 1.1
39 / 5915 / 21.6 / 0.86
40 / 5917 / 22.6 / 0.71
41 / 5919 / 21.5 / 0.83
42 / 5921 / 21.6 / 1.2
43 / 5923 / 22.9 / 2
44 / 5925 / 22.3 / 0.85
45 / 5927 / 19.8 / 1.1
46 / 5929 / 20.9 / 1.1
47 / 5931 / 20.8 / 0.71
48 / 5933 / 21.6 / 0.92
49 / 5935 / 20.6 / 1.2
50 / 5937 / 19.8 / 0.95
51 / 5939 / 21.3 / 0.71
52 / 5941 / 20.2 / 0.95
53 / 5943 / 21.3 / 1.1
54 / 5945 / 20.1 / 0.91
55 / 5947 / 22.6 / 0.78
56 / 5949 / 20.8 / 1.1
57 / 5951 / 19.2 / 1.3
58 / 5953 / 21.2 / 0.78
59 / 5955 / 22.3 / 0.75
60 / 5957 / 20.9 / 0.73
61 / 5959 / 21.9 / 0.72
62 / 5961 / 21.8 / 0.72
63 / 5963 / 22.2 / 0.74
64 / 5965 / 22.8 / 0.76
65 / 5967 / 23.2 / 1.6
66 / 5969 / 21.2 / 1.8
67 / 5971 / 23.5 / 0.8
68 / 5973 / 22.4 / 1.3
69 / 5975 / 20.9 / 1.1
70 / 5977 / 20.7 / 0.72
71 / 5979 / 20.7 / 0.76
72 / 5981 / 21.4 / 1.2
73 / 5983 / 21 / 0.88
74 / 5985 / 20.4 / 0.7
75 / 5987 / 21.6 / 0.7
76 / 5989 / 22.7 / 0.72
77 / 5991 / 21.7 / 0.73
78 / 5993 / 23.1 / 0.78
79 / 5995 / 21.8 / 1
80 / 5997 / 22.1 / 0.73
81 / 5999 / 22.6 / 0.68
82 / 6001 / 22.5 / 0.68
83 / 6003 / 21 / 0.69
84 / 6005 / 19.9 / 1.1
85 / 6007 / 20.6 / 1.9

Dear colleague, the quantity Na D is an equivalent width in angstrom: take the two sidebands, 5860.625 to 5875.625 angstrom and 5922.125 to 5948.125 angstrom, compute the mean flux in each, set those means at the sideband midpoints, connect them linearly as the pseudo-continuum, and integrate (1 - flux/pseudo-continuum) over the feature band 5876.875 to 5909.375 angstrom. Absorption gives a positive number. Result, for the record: 2.7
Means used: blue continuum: 21.4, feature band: 19.5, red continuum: 21.1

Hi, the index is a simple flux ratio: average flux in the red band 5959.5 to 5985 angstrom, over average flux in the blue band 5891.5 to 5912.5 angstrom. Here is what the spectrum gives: 1.1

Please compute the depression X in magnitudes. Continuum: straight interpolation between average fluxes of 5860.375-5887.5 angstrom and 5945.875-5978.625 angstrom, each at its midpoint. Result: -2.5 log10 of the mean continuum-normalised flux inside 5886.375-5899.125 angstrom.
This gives 0.20 mag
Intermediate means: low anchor 21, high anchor 21.7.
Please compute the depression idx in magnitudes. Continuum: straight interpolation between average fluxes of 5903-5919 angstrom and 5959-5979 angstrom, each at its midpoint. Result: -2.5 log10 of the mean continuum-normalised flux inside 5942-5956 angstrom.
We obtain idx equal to 0.04 mag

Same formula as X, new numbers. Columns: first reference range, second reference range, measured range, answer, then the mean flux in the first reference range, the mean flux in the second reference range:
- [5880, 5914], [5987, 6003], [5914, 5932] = -0.06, 19.7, 22.2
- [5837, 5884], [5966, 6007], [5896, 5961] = 0.04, 21.9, 21.7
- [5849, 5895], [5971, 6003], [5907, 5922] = -0.04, 20.7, 21.7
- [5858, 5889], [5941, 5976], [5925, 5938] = 0.04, 21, 21.6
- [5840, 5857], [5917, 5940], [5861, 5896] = 0.10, 22.4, 21.3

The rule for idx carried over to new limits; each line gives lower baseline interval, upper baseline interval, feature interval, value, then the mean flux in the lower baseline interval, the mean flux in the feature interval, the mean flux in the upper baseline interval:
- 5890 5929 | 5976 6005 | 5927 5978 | -0.013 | 20.5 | 21.3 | 21.6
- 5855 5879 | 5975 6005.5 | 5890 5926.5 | 0.053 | 21.5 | 20.5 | 21.6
